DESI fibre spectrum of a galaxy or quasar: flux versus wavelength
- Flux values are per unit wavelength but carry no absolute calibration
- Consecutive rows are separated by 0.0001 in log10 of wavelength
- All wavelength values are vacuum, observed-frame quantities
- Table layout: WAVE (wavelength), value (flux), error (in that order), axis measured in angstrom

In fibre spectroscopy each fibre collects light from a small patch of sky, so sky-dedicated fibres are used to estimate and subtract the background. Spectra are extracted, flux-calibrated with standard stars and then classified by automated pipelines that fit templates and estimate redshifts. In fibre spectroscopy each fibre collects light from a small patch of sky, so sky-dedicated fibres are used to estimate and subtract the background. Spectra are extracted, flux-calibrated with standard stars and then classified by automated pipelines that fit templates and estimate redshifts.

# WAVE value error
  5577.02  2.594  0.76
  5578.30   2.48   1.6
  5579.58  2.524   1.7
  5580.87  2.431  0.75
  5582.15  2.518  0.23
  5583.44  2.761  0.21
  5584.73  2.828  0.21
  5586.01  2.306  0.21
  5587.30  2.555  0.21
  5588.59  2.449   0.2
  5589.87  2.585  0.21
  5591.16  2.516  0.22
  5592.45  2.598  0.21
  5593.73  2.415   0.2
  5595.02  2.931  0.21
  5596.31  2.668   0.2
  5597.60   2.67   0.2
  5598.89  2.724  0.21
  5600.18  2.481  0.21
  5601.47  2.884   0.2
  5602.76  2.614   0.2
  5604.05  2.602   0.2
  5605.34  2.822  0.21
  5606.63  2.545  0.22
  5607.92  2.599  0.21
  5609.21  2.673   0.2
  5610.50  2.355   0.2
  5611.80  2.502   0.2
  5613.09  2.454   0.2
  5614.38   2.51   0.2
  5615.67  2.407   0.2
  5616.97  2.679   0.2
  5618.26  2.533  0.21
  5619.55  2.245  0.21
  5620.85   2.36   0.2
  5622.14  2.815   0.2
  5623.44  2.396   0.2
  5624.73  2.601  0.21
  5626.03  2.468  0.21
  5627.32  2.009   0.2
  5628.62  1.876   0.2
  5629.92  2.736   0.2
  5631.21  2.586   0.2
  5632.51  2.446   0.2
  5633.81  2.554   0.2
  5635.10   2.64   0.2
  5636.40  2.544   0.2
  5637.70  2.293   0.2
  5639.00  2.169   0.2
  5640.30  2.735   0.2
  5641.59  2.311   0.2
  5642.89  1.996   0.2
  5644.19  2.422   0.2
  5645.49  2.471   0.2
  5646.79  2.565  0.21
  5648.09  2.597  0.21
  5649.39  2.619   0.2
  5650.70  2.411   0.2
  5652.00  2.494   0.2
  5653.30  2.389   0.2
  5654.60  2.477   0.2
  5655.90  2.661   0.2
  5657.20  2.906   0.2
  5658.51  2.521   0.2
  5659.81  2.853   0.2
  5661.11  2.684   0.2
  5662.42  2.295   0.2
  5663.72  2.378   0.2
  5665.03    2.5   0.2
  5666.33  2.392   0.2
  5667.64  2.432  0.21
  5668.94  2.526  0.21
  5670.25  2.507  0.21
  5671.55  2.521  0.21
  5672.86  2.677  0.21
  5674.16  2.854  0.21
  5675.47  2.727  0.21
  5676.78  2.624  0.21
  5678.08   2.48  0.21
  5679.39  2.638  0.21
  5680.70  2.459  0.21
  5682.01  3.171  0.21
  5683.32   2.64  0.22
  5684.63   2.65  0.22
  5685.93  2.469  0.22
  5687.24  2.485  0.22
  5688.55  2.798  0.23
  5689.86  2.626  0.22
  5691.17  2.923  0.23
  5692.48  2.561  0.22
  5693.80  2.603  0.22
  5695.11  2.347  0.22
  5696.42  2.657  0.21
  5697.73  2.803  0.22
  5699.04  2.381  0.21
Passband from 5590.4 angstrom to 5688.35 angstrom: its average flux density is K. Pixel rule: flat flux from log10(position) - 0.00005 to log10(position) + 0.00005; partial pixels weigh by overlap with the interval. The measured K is 2.54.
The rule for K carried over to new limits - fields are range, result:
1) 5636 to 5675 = 2.51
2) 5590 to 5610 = 2.65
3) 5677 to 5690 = 2.64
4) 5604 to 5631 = 2.48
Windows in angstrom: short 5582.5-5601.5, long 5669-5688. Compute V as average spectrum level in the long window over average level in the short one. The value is 1.01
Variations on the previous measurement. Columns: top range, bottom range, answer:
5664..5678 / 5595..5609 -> 0.96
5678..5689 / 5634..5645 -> 1.10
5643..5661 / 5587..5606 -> 0.97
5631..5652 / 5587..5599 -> 0.94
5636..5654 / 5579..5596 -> 0.94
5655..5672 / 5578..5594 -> 1.00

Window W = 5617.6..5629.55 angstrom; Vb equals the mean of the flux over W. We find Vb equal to 2.38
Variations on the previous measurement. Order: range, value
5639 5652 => 2.45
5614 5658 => 2.47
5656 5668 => 2.56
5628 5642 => 2.45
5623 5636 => 2.43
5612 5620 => 2.48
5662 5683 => 2.58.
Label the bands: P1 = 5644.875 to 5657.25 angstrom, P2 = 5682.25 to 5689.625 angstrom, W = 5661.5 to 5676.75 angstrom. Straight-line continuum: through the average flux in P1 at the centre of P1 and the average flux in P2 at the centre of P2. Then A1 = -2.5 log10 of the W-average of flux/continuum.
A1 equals 0.03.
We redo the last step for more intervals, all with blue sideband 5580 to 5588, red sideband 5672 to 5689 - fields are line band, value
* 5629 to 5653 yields 0.07 mag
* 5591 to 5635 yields 0.02 mag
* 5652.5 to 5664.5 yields 0.03 mag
